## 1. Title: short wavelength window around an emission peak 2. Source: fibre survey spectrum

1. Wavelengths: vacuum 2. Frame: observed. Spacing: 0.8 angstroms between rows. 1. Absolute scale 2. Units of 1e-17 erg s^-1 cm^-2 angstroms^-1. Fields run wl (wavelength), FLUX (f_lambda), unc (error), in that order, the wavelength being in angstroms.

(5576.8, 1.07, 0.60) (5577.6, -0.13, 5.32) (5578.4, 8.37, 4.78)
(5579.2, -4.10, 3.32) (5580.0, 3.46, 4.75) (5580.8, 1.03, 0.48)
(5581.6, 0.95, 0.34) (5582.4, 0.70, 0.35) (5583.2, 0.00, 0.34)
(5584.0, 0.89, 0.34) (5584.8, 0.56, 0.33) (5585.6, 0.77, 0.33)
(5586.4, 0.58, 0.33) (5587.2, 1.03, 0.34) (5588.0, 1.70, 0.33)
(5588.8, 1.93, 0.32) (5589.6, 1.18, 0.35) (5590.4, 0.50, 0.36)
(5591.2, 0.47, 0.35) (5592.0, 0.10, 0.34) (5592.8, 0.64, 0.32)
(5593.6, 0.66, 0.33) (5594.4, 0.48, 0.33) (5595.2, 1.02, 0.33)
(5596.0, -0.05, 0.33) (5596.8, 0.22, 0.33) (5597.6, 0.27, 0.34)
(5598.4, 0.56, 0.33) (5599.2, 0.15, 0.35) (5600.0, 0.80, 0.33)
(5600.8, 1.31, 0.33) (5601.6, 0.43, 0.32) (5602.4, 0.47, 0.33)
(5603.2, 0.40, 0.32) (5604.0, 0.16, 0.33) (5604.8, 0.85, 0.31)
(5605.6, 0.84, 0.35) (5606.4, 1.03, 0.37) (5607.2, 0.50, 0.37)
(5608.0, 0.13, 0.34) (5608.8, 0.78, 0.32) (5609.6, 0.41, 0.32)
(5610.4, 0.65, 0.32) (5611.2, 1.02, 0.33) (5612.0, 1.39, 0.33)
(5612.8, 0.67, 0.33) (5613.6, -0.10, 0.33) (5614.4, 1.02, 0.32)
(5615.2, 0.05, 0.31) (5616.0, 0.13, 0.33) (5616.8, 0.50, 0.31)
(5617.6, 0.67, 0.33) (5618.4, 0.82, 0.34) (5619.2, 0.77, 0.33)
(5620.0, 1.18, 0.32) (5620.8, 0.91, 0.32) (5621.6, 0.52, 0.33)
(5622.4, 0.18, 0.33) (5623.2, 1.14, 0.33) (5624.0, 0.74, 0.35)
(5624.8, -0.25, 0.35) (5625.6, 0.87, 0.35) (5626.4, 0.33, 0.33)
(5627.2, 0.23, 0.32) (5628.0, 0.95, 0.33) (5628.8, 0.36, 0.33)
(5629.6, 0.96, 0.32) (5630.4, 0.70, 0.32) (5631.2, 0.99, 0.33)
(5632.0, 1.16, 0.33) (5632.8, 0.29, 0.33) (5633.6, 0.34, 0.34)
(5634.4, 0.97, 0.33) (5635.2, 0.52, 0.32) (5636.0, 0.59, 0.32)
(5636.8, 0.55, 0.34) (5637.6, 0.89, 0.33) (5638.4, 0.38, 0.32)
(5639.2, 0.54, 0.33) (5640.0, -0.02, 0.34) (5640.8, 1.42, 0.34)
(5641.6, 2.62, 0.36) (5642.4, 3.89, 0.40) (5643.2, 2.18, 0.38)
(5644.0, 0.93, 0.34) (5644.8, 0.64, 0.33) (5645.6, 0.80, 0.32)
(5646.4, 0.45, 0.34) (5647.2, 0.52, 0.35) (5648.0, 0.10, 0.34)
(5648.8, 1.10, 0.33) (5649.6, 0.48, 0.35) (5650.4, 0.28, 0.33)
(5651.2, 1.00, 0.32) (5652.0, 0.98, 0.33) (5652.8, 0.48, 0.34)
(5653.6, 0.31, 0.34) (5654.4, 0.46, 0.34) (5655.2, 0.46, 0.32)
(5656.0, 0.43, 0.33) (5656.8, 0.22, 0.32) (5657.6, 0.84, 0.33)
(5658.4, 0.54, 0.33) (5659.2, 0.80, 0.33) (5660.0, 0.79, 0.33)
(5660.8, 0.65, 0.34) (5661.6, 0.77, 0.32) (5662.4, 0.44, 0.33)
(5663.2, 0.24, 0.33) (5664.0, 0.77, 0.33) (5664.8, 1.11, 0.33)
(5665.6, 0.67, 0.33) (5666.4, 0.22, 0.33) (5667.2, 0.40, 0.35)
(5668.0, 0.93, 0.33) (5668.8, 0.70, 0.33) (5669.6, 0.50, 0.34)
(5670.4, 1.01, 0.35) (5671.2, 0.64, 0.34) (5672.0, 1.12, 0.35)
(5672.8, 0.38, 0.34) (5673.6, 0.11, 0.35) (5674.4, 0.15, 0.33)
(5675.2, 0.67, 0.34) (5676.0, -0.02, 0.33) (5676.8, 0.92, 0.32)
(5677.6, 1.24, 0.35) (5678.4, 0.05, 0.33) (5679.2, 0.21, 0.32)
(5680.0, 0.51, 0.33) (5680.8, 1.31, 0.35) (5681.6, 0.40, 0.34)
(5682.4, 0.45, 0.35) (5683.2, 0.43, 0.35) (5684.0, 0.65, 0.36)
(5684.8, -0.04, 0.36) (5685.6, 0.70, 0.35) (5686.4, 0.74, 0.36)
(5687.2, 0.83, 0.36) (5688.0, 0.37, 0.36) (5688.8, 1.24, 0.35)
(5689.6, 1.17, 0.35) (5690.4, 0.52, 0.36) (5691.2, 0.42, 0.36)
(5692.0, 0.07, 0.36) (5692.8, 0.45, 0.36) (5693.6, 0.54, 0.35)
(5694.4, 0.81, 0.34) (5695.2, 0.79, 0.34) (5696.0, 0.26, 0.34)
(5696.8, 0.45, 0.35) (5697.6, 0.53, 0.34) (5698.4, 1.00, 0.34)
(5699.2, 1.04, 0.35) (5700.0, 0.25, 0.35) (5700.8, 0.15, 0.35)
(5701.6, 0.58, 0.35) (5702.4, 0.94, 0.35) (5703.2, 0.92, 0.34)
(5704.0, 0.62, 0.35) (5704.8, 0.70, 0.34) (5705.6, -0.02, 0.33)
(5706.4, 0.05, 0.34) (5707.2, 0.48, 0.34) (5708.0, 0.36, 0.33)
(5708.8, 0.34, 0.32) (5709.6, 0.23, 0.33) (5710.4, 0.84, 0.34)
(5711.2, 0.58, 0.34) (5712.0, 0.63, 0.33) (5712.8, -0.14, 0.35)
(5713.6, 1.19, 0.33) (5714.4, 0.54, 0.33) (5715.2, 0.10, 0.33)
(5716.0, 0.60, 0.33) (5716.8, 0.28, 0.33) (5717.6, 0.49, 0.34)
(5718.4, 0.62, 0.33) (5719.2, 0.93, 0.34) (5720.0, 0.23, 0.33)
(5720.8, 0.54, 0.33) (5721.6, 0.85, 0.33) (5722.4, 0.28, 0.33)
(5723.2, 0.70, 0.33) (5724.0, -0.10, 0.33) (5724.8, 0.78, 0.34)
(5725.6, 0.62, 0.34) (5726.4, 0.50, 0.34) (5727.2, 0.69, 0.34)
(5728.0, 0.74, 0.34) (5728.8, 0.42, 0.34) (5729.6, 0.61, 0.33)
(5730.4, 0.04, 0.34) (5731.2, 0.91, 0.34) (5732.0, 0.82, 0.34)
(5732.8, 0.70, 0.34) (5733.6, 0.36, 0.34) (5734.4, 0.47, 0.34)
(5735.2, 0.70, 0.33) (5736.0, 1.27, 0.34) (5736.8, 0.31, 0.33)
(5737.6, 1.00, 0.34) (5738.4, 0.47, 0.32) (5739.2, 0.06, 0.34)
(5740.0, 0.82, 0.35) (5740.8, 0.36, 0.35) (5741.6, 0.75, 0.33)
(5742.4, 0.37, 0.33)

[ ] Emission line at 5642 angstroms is [O III] 5007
